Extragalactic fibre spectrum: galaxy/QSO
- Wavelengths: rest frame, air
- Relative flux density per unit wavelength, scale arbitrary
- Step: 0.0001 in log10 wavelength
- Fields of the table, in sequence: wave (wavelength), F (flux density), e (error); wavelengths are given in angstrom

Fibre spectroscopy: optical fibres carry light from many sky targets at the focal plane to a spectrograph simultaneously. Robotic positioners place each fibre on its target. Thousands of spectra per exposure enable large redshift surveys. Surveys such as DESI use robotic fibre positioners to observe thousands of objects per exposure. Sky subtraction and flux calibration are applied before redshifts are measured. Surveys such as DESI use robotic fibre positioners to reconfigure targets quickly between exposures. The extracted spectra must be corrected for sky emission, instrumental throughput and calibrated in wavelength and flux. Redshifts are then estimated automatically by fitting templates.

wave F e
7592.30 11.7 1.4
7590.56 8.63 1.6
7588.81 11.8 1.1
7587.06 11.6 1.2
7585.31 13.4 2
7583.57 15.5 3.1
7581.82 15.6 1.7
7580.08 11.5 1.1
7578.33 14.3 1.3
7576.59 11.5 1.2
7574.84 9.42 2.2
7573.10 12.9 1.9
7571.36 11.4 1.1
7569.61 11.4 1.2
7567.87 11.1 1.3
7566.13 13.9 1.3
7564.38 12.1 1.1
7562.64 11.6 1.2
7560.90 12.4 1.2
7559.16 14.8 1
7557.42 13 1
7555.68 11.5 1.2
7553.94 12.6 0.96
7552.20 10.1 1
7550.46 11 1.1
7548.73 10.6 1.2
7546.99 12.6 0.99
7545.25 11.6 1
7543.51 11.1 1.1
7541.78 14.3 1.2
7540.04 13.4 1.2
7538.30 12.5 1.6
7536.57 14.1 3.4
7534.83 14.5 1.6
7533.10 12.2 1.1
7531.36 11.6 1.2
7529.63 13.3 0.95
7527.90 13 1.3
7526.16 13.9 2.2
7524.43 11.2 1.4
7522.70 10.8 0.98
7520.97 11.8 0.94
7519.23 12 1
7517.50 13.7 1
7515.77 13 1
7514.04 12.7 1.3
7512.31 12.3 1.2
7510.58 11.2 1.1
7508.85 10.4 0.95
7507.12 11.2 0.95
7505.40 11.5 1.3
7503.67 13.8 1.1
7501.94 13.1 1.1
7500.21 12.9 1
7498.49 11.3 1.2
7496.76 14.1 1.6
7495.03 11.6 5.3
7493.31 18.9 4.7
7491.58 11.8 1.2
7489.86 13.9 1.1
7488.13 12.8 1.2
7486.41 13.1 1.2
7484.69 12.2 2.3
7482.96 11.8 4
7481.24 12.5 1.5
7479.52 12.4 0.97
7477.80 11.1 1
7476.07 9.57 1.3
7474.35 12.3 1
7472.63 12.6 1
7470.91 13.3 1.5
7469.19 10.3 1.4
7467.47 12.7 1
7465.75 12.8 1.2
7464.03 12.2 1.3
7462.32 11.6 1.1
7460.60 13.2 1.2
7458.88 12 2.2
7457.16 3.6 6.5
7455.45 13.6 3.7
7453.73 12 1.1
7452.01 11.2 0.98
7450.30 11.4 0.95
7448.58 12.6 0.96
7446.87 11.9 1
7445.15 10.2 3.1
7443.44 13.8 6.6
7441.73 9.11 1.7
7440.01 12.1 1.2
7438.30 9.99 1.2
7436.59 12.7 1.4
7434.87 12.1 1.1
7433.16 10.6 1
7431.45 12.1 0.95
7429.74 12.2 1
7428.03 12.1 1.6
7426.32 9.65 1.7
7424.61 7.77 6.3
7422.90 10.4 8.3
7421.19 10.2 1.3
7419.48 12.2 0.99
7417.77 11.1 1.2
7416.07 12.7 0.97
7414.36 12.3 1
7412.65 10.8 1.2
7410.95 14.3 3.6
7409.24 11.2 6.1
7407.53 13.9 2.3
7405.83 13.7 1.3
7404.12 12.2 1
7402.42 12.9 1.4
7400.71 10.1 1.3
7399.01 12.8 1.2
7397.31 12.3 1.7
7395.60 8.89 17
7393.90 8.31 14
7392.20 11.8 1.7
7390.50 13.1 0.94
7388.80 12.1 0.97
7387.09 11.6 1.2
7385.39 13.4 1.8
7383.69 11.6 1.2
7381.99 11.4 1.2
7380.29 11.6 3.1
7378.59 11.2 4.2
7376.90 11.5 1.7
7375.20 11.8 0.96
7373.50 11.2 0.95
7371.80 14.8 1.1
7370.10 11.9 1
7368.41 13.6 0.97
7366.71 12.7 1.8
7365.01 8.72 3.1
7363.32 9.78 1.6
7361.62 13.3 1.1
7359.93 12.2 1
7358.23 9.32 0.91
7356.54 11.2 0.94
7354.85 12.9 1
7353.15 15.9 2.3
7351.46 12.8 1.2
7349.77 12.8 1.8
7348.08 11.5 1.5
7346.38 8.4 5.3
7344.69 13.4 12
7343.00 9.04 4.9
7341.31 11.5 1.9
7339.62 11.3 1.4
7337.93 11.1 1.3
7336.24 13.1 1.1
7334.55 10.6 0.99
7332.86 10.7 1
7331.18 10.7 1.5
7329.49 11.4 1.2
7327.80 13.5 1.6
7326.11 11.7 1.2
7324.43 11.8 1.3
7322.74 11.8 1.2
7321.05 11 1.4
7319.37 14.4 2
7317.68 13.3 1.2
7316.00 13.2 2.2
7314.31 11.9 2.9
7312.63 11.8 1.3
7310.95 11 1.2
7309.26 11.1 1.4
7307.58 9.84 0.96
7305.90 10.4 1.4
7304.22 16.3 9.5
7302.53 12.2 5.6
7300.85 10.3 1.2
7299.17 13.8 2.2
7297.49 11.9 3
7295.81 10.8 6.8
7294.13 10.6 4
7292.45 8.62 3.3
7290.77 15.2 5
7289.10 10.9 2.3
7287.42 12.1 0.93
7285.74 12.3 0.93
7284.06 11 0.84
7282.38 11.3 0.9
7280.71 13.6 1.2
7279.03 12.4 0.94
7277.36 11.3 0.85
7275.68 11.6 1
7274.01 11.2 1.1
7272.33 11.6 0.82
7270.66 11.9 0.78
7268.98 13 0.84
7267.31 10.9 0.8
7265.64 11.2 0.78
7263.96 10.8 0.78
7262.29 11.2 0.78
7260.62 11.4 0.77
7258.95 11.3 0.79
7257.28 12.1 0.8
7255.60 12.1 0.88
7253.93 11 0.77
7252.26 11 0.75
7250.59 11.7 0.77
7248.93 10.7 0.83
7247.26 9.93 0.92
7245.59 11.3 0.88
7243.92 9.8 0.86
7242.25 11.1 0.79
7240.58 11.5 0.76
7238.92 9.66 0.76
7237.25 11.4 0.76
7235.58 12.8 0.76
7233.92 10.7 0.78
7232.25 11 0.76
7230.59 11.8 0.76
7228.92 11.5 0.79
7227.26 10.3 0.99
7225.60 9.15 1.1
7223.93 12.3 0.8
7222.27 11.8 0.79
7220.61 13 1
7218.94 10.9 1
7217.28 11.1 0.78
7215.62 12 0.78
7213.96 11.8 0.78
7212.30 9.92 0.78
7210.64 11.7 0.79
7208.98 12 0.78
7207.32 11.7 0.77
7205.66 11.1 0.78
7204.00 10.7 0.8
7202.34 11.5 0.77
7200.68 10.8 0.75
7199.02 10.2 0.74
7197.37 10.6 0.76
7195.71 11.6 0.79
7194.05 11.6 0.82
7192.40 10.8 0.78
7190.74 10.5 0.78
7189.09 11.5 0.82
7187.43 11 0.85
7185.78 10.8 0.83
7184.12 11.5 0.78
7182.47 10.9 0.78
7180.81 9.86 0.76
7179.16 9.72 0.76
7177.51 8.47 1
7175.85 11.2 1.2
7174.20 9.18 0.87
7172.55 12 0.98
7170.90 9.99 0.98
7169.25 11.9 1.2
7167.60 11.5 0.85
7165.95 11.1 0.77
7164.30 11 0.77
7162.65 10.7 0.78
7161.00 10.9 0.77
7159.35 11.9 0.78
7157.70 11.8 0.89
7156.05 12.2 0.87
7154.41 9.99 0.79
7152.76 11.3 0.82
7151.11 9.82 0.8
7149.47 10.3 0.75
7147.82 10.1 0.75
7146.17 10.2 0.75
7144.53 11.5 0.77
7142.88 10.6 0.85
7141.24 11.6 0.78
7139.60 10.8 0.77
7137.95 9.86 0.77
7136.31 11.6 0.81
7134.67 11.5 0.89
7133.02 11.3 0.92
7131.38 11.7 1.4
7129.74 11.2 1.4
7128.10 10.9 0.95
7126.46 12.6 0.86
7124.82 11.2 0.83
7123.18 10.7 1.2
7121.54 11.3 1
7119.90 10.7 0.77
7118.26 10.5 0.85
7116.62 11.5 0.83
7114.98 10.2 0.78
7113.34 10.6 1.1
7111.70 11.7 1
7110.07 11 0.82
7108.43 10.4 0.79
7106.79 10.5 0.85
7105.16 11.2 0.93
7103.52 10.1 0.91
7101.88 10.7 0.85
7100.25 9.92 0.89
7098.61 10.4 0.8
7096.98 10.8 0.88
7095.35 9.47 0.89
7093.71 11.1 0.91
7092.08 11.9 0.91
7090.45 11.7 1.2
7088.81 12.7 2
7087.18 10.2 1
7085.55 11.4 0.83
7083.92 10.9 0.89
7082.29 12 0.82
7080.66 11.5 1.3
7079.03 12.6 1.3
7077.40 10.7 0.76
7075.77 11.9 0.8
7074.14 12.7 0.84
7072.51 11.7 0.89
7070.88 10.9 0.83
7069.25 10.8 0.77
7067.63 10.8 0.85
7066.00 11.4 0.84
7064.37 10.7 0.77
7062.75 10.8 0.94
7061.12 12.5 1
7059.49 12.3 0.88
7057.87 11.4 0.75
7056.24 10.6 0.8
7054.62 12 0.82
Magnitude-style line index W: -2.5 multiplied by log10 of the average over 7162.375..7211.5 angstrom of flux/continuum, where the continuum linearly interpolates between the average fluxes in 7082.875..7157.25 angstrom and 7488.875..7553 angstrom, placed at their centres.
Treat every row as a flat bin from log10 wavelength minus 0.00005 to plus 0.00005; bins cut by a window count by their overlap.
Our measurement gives 0.03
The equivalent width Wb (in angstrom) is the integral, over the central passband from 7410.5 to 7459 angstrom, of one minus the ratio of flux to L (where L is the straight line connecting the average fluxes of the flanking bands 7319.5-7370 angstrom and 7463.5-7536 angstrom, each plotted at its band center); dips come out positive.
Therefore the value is 3.6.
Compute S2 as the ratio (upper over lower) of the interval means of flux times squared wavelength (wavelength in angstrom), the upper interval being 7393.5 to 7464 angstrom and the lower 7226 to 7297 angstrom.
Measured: 1.1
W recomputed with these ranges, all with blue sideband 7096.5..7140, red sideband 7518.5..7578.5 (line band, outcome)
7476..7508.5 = -0.05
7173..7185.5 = 0.09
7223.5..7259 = 0.02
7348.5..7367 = -0.03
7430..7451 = 0.03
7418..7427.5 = 0.17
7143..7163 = 0.01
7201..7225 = -0.03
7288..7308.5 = -0.02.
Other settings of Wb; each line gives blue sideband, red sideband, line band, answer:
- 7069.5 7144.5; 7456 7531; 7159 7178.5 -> 0.9 angstrom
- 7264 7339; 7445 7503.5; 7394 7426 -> 1.3 angstrom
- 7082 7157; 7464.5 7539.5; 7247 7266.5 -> 0.5 angstrom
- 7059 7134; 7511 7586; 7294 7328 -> -0.7 angstrom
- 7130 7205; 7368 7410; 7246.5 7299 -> -0.7 angstrom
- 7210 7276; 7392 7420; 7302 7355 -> -1.6 angstrom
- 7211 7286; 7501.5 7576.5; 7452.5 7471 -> 0.8 angstrom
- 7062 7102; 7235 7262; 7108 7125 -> 0.5 angstrom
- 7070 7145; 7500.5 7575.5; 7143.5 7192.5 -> 2.2 angstrom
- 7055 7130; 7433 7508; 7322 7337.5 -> 0.0 angstrom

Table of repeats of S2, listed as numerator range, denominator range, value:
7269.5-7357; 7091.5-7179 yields 1.15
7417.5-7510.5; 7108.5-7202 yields 1.18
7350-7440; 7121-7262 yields 1.12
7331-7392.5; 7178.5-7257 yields 1.10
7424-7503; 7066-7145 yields 1.18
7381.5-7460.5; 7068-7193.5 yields 1.13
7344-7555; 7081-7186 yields 1.20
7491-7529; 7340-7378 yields 1.11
